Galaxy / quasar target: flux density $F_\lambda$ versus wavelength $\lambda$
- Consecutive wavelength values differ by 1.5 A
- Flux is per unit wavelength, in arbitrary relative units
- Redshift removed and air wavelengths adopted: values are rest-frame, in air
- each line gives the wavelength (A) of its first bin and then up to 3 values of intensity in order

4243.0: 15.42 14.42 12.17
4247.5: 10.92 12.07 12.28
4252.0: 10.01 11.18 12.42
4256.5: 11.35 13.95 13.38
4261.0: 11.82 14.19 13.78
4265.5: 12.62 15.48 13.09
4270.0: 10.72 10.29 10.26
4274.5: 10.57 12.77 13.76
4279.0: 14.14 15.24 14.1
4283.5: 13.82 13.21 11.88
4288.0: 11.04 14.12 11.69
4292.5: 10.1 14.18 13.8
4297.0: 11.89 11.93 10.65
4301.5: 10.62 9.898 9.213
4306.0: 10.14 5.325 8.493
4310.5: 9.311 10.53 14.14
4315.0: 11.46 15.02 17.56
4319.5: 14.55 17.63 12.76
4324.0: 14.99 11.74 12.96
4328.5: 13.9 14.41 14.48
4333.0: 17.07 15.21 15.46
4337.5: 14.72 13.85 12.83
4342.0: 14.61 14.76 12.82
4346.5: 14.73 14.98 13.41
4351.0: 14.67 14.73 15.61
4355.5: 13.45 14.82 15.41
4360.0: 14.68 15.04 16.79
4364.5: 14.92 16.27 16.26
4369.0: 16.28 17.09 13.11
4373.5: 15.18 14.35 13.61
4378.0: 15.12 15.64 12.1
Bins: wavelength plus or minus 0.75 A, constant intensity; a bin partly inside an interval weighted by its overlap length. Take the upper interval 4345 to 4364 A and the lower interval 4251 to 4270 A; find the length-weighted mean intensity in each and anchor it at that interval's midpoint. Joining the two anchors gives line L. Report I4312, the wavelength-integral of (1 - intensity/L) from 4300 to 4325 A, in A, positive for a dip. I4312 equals 3.5 A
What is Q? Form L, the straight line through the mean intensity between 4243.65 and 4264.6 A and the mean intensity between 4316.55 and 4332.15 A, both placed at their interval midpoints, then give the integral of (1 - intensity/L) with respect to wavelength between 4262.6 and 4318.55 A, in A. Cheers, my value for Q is 5.8 A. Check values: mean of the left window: 12.4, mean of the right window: 14.5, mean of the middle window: 12.1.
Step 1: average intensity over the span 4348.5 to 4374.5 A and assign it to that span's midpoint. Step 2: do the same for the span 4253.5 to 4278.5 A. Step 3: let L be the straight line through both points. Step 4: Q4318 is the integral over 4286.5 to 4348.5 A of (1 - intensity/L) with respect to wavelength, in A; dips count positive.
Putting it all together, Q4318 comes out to 4.7 A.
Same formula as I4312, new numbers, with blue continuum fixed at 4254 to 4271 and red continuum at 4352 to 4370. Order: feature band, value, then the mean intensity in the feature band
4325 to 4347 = 0.7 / 14.3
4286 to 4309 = 4.6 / 11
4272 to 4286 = 0.3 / 13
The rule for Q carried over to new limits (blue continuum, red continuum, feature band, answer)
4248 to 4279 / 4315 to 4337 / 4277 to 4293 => 0.1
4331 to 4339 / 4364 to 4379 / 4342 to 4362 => 0.9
